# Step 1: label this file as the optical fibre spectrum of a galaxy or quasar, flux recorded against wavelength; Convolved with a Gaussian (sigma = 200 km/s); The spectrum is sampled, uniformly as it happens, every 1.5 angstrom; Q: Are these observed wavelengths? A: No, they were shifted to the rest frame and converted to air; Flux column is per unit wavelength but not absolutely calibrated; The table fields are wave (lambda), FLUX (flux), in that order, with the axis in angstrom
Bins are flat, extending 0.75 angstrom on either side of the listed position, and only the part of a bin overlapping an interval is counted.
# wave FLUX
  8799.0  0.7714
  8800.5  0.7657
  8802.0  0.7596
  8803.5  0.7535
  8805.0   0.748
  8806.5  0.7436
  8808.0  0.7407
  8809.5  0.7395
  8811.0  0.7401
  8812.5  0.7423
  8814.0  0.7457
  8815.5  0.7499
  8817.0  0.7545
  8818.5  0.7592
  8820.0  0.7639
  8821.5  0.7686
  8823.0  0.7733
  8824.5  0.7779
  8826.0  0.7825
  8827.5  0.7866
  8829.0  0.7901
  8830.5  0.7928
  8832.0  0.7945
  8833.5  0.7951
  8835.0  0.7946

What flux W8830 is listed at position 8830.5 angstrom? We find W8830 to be 0.7928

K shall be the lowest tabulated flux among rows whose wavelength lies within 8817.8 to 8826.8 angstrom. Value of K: 0.7592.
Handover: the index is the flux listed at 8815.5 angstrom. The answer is 0.7499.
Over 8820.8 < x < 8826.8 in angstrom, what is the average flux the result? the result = 0.776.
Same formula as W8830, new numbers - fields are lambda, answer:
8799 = 0.7714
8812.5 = 0.7423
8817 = 0.7545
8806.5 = 0.7436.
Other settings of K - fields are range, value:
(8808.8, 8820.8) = 0.7395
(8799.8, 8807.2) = 0.7436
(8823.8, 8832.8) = 0.7779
